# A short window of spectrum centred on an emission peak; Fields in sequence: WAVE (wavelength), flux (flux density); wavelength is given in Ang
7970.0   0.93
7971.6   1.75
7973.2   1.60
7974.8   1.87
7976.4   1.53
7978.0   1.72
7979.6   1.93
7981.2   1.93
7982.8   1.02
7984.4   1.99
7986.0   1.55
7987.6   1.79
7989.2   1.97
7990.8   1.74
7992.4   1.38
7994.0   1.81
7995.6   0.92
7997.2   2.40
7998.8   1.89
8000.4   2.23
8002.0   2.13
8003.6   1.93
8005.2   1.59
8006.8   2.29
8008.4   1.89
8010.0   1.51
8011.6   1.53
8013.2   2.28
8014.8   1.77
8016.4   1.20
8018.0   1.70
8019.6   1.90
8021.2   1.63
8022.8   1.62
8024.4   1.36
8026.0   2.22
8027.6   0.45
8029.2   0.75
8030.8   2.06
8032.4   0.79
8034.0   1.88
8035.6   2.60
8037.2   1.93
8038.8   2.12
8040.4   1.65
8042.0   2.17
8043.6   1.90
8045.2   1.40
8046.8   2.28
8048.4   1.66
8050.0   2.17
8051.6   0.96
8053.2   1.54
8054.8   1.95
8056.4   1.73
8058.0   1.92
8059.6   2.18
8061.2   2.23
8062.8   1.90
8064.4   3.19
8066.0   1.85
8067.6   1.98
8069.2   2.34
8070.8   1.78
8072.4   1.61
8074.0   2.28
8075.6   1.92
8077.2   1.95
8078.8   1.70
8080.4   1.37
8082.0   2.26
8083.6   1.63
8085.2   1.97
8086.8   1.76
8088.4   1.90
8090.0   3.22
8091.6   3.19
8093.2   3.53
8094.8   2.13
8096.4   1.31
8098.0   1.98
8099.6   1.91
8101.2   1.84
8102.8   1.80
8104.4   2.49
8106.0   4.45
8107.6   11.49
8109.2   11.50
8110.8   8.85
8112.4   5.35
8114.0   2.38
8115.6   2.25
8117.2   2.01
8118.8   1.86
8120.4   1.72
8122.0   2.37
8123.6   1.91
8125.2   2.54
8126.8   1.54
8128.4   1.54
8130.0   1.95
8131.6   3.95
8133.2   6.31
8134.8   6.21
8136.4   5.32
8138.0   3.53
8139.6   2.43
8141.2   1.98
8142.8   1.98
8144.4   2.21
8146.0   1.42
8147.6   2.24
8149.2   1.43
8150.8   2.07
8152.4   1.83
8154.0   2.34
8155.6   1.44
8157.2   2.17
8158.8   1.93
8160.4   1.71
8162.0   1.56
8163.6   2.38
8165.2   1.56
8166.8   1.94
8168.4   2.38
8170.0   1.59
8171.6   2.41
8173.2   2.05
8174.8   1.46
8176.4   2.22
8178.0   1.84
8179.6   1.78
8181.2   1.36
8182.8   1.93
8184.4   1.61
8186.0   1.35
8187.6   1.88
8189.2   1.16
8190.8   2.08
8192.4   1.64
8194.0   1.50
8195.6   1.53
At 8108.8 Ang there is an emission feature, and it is H-alpha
